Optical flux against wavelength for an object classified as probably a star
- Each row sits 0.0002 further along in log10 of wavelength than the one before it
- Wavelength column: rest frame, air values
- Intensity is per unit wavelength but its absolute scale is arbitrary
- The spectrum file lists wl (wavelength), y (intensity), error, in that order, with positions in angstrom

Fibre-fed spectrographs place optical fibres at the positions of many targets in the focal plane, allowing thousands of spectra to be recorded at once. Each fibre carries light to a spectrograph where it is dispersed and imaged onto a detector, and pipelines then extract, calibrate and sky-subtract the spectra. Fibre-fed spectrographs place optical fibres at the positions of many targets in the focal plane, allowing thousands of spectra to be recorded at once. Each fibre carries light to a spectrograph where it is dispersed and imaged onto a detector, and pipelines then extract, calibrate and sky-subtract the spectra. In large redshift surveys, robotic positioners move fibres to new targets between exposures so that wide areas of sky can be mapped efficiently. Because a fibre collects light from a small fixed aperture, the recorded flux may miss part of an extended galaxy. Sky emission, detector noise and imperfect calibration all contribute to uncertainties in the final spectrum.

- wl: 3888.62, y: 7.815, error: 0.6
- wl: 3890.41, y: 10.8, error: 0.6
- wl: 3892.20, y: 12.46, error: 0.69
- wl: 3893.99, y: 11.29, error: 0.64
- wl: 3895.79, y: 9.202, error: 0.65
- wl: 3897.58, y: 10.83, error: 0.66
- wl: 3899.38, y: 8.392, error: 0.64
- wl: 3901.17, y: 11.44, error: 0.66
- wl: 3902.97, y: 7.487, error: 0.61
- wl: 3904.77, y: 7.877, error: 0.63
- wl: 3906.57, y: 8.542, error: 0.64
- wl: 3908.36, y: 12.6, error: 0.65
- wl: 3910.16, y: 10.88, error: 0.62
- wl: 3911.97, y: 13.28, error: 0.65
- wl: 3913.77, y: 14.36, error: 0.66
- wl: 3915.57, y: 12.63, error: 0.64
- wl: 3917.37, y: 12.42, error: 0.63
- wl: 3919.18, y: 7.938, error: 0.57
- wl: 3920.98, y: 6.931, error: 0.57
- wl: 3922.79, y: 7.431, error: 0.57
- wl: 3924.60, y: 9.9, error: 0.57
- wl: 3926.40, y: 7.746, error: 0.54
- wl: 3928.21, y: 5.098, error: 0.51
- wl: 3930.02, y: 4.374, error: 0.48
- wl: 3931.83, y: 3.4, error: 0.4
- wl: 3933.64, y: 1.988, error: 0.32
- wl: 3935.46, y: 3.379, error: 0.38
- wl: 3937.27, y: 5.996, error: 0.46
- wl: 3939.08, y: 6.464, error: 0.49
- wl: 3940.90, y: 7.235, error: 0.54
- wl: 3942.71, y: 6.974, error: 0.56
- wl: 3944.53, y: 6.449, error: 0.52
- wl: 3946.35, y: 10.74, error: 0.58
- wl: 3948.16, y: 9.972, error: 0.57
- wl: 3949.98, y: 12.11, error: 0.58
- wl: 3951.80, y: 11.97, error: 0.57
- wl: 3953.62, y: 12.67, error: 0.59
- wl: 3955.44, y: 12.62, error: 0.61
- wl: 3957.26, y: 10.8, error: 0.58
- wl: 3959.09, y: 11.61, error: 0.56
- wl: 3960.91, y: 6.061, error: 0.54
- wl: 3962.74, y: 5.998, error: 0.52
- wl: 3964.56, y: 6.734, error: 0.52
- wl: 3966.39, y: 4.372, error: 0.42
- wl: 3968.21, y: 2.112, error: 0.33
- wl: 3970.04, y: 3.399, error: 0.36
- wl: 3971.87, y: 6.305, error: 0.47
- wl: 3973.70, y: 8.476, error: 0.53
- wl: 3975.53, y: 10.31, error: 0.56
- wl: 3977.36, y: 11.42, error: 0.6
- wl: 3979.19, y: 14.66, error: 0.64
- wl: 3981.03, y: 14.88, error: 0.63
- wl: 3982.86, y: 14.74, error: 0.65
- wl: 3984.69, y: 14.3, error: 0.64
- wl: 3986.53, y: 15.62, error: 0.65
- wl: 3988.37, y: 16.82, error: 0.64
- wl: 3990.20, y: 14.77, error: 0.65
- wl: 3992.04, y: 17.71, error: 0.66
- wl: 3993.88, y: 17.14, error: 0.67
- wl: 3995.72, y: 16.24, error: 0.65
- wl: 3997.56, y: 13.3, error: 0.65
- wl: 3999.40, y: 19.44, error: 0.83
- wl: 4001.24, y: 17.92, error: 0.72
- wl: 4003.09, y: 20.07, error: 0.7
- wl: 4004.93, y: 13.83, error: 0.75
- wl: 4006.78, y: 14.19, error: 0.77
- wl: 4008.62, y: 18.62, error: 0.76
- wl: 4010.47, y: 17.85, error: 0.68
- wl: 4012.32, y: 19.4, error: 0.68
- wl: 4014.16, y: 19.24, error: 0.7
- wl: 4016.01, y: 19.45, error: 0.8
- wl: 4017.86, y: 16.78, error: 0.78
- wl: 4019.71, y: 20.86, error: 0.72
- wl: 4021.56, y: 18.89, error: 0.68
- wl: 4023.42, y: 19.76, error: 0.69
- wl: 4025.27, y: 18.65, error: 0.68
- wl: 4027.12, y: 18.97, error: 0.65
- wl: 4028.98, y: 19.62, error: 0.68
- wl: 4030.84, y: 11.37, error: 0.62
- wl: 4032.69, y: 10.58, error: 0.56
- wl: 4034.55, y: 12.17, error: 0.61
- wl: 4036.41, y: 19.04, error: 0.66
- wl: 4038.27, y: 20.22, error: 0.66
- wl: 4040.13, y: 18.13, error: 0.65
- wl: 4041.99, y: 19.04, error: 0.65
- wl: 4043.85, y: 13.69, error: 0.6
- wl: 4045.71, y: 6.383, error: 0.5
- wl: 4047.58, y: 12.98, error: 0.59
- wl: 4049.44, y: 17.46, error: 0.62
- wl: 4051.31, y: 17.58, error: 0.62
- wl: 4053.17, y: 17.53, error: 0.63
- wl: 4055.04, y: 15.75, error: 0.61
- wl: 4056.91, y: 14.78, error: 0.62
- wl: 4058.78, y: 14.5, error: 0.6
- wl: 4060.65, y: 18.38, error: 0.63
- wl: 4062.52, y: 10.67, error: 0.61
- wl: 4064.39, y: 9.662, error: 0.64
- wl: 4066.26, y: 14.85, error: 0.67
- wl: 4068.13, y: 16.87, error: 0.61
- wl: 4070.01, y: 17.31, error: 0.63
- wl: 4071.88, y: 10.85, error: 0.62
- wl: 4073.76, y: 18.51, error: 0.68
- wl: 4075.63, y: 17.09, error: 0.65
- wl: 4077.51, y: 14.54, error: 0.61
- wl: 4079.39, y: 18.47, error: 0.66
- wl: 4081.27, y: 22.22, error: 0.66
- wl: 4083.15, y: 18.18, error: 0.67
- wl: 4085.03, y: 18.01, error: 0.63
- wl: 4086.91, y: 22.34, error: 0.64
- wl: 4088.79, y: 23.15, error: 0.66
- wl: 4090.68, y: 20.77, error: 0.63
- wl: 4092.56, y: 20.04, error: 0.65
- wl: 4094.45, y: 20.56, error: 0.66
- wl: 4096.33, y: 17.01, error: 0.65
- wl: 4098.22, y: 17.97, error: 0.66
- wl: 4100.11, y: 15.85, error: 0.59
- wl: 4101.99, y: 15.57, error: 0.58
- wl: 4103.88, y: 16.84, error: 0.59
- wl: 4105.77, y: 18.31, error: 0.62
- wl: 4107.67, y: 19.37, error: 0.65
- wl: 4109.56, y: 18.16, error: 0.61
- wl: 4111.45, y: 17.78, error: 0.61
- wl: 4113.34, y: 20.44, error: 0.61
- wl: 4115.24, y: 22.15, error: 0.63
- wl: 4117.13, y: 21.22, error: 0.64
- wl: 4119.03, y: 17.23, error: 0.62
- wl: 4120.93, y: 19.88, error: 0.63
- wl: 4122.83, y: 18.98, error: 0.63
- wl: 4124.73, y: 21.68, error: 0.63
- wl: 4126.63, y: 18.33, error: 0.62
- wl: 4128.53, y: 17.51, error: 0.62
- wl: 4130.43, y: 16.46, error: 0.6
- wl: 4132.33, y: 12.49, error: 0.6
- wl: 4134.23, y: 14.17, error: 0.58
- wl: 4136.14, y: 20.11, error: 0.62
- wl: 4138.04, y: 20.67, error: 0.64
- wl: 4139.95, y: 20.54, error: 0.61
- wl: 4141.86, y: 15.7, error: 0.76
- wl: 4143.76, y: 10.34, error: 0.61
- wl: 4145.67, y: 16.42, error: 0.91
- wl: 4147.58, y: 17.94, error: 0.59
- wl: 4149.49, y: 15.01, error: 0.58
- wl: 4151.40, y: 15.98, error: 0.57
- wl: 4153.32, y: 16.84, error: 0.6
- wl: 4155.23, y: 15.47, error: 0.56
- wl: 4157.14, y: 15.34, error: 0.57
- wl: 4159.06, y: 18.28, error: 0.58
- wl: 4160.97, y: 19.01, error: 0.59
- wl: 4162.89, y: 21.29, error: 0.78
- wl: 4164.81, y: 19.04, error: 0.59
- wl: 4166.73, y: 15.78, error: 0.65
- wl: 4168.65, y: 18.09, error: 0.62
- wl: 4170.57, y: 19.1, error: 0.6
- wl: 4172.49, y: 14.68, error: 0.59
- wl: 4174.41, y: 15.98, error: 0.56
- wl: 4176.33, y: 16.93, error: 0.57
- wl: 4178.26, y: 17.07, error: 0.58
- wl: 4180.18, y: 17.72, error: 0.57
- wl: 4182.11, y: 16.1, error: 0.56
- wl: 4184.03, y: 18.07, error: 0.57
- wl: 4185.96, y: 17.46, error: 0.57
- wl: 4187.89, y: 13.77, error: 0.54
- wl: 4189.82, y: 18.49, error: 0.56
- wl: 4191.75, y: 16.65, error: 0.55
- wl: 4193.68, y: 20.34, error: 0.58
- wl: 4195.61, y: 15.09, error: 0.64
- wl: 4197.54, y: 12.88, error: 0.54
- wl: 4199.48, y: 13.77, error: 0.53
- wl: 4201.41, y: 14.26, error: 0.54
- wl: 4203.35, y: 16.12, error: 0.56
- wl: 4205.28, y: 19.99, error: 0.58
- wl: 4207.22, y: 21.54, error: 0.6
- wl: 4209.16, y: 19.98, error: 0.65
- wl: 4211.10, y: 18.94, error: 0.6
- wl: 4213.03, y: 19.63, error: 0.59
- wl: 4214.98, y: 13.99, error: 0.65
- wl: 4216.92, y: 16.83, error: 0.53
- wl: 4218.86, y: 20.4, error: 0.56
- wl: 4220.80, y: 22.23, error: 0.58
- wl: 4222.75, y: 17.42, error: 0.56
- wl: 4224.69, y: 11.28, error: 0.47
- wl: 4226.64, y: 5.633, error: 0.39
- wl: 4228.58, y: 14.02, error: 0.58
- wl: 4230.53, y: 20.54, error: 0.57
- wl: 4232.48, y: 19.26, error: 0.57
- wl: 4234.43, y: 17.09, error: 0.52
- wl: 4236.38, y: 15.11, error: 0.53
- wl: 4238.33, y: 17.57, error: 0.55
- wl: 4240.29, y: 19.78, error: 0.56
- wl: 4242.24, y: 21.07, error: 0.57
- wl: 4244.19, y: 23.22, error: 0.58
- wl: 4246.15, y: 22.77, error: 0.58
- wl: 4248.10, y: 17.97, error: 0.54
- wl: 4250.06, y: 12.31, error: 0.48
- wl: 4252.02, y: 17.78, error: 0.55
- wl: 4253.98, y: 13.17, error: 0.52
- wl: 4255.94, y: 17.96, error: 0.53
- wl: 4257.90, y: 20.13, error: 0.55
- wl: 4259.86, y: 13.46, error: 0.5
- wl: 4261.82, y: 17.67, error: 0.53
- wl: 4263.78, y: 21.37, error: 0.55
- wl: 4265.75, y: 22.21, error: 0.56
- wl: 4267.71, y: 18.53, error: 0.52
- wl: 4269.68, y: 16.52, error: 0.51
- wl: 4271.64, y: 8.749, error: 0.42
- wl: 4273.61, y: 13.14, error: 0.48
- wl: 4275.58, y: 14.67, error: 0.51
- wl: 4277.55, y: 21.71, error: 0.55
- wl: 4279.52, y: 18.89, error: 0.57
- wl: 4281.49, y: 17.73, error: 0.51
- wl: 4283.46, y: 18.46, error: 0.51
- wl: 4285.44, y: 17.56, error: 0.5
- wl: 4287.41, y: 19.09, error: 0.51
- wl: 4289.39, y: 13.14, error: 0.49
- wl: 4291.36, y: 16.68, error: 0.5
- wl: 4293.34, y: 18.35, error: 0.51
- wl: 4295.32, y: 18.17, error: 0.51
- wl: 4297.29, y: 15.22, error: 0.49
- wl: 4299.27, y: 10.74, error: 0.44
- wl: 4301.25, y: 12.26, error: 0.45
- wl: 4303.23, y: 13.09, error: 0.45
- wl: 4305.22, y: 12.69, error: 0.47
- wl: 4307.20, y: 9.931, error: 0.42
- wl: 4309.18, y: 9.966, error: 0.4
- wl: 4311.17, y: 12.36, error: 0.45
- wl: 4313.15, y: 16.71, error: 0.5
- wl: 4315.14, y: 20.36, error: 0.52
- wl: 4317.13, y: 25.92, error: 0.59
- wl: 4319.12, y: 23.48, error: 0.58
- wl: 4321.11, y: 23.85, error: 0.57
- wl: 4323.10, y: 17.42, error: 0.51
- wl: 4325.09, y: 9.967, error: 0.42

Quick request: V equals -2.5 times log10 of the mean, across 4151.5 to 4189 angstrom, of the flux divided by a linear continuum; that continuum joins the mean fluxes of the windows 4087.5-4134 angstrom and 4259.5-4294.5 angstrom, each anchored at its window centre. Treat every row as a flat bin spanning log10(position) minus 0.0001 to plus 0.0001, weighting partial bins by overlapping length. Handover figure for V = 0.06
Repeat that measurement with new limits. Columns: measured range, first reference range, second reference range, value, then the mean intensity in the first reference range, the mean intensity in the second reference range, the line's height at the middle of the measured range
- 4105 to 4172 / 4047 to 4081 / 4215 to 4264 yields -0.10 mag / 15.6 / 17.3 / 16.3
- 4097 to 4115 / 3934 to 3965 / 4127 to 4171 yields -0.18 mag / 8.61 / 17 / 15.2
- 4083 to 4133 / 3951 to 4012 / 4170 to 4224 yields -0.22 mag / 12.7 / 17.3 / 15.4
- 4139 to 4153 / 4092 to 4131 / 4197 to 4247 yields 0.14 mag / 18.6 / 17.5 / 18.3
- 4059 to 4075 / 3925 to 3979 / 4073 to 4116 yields 0.14 mag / 7.6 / 18.8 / 16.7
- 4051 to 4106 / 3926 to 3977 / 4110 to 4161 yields -0.18 mag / 7.38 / 17.6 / 14.4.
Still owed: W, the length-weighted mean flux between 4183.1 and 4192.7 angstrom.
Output 16.9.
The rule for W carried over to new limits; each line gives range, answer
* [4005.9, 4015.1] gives 17.9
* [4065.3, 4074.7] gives 15.7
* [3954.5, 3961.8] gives 10.3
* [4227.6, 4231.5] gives 17.3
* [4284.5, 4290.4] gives 16.6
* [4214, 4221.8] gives 18.3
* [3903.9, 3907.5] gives 8.28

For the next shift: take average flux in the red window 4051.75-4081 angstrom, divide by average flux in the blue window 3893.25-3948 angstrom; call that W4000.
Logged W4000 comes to 1.8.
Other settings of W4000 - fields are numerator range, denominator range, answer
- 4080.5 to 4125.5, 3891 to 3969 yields 2.22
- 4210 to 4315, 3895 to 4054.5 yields 1.34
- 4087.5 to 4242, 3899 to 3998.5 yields 1.78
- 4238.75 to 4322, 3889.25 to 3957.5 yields 1.88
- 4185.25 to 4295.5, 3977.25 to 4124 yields 1.01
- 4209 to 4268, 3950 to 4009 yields 1.42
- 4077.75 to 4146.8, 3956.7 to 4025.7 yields 1.31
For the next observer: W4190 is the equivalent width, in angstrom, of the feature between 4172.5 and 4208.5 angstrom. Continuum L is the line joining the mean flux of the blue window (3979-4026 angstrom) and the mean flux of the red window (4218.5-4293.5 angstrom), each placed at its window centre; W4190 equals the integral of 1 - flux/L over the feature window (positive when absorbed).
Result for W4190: 1.0 angstrom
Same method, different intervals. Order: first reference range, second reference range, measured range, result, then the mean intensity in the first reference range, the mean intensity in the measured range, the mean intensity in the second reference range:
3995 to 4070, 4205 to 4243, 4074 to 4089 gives -2.1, 16.4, 19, 17.5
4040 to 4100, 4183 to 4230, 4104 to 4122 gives -2.8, 16.7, 19.3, 16.7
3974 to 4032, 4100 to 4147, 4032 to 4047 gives 1.8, 16.6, 14.9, 17.9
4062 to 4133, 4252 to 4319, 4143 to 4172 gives 0.8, 17.9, 16.9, 16.4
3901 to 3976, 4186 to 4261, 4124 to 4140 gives -3.9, 8.26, 17.8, 17.2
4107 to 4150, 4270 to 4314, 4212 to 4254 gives -3.3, 18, 17.3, 15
